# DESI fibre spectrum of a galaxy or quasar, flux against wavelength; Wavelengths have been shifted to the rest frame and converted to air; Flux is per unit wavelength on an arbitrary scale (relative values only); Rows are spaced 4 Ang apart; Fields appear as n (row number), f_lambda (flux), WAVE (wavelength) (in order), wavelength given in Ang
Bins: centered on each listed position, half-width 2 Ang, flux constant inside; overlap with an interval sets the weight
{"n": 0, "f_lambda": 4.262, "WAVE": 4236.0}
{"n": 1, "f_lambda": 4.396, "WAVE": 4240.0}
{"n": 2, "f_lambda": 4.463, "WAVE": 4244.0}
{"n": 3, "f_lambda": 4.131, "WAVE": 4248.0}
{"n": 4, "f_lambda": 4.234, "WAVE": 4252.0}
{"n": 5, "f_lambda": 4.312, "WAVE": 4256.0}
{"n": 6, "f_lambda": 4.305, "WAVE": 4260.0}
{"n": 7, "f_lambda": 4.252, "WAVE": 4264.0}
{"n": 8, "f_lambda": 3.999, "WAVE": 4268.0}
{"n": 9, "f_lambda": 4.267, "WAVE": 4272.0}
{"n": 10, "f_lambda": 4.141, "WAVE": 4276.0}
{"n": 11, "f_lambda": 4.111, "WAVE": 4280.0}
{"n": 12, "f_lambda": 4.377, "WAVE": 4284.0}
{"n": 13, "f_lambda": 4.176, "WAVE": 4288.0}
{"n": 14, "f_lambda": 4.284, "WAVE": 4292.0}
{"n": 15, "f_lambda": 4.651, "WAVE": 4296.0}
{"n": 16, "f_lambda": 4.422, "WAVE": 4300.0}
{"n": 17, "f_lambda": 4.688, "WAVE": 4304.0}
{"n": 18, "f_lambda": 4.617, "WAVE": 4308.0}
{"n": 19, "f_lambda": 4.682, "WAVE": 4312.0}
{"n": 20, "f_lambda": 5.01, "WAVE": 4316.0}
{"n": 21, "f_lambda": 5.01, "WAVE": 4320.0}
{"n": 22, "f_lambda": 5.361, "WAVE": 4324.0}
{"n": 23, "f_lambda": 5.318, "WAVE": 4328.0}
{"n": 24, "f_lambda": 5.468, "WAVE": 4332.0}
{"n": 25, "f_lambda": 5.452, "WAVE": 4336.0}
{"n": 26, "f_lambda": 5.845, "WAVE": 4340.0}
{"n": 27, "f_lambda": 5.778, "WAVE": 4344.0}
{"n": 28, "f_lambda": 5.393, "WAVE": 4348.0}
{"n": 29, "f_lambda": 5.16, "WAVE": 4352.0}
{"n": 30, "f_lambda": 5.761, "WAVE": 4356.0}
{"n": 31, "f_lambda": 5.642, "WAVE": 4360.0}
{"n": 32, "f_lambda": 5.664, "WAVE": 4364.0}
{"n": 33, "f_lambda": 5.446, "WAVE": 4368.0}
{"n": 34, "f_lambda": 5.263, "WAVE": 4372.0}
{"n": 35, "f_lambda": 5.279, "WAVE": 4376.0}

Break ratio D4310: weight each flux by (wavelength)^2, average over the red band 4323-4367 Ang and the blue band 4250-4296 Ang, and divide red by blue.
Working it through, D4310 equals 1.3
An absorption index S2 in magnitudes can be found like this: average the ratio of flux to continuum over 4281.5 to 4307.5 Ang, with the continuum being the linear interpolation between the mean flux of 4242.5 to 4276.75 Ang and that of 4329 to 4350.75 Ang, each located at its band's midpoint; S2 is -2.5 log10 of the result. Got 0.09 mag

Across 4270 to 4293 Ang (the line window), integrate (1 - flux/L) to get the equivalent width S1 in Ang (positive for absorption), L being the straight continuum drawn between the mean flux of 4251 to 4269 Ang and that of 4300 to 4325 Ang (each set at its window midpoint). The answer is 1.3 Ang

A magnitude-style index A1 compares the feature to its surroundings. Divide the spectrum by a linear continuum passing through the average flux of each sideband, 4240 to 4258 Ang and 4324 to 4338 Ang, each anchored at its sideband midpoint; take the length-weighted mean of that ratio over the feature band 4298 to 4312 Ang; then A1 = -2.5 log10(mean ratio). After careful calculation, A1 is 0.10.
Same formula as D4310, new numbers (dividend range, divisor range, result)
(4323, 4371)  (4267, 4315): 1.29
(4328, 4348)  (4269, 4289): 1.36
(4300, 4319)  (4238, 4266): 1.13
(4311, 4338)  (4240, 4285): 1.26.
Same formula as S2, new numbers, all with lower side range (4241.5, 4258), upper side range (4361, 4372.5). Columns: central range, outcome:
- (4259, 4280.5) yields 0.08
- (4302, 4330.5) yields 0.00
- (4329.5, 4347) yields -0.08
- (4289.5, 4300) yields 0.07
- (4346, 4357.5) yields -0.02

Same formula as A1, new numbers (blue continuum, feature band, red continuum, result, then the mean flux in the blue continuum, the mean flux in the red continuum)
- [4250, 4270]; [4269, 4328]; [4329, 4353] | 0.06 mag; 4.22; 5.52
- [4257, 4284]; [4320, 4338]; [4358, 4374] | -0.08 mag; 4.2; 5.5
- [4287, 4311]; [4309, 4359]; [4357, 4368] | -0.05 mag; 4.49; 5.63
